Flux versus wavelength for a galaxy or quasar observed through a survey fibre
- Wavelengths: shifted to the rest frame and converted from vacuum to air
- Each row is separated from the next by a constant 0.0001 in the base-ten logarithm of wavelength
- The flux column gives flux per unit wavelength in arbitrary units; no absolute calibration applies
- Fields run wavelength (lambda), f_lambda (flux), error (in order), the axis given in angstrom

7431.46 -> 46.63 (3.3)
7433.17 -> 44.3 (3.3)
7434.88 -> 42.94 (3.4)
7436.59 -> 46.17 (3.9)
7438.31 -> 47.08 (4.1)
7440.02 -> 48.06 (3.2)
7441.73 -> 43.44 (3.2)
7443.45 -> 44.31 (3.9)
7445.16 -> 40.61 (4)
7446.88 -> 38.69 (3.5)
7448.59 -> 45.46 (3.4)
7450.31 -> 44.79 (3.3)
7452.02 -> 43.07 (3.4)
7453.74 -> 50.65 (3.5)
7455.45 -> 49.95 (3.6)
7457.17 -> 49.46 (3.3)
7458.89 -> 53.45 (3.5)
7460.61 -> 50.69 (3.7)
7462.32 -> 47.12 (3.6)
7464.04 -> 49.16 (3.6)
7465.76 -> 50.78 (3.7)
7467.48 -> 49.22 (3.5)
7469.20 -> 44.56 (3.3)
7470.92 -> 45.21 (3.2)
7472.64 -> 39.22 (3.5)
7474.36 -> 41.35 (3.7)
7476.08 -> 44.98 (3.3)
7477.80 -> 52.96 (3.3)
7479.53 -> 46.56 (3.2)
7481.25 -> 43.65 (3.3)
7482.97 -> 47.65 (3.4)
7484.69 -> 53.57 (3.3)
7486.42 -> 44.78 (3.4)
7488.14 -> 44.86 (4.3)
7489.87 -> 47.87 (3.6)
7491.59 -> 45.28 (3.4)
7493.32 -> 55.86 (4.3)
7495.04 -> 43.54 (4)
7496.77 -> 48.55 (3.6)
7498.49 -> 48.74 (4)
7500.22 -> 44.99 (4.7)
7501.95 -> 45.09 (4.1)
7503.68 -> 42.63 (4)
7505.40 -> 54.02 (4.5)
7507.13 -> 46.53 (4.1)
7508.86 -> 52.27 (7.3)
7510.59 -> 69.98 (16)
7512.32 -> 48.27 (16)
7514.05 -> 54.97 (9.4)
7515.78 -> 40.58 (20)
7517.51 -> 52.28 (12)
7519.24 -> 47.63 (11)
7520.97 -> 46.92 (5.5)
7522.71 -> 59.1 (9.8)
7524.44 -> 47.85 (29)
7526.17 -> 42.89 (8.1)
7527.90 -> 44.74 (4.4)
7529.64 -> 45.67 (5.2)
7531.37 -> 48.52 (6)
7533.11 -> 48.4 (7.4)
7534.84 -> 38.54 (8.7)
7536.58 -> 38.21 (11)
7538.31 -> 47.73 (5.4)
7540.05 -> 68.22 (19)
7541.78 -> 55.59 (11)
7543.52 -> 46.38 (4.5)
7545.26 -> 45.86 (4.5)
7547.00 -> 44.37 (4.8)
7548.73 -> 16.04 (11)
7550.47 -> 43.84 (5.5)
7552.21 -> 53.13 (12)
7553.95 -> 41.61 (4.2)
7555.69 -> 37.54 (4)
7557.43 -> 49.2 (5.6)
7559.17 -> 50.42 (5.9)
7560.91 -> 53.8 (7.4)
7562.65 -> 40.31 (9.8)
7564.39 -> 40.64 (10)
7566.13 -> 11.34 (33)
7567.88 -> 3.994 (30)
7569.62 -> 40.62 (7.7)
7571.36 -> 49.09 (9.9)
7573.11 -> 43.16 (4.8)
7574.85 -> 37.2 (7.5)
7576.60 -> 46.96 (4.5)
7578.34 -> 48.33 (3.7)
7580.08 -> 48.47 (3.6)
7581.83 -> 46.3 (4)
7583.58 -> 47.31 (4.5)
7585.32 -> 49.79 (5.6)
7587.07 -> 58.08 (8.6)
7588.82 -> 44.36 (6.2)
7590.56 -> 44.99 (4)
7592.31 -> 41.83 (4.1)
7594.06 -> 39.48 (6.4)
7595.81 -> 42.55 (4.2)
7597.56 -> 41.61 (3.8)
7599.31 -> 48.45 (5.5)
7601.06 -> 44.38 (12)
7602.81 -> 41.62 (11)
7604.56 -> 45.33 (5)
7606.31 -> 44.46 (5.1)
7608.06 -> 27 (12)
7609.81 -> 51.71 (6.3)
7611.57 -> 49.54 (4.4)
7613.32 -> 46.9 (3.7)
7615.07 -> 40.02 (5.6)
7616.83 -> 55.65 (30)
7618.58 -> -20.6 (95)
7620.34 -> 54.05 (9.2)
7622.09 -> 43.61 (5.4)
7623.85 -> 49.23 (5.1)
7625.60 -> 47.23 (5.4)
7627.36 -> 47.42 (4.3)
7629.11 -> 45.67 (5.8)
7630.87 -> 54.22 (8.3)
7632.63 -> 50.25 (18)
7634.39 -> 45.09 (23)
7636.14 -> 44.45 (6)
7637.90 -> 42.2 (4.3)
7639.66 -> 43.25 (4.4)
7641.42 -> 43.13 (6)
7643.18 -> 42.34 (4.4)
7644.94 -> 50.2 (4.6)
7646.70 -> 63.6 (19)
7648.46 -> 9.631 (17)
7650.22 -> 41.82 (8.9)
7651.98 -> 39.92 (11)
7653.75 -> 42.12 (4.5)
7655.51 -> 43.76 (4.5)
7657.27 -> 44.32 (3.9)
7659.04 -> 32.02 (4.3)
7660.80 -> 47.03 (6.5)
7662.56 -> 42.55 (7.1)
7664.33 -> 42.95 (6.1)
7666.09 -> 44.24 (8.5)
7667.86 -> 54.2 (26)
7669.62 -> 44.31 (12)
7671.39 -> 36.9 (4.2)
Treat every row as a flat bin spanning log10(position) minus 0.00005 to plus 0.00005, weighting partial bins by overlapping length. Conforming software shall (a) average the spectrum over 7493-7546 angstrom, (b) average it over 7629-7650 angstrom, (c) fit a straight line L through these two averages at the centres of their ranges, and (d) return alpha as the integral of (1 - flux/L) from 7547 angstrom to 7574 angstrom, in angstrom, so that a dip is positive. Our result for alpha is 5.1 angstrom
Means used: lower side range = 49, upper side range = 44.4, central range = 38.5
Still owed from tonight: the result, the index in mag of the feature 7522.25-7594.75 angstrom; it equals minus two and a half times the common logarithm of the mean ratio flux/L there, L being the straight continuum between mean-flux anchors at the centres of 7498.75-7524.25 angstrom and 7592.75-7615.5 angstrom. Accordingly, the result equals 0.07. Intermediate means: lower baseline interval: 50.3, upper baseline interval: 43.3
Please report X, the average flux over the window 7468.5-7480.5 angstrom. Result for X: 45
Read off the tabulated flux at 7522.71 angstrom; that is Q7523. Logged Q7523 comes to 59.1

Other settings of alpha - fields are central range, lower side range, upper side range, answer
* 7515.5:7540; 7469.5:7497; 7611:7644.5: -0.9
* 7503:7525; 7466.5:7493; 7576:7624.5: -2.7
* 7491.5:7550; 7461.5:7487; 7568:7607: -2.6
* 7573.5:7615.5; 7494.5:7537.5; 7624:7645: 1.8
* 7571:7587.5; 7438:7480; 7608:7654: -1.2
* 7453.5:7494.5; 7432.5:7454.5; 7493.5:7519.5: -0.7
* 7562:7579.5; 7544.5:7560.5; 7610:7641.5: 2.7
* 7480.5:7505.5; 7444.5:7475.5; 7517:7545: 0.1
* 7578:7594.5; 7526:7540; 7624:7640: -0.2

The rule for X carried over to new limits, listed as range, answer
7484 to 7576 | 45.5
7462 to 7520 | 48.1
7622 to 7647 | 47.2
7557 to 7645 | 43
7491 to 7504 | 47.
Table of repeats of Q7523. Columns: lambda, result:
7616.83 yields 55.65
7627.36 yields 47.42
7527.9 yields 44.74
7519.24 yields 47.63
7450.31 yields 44.79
